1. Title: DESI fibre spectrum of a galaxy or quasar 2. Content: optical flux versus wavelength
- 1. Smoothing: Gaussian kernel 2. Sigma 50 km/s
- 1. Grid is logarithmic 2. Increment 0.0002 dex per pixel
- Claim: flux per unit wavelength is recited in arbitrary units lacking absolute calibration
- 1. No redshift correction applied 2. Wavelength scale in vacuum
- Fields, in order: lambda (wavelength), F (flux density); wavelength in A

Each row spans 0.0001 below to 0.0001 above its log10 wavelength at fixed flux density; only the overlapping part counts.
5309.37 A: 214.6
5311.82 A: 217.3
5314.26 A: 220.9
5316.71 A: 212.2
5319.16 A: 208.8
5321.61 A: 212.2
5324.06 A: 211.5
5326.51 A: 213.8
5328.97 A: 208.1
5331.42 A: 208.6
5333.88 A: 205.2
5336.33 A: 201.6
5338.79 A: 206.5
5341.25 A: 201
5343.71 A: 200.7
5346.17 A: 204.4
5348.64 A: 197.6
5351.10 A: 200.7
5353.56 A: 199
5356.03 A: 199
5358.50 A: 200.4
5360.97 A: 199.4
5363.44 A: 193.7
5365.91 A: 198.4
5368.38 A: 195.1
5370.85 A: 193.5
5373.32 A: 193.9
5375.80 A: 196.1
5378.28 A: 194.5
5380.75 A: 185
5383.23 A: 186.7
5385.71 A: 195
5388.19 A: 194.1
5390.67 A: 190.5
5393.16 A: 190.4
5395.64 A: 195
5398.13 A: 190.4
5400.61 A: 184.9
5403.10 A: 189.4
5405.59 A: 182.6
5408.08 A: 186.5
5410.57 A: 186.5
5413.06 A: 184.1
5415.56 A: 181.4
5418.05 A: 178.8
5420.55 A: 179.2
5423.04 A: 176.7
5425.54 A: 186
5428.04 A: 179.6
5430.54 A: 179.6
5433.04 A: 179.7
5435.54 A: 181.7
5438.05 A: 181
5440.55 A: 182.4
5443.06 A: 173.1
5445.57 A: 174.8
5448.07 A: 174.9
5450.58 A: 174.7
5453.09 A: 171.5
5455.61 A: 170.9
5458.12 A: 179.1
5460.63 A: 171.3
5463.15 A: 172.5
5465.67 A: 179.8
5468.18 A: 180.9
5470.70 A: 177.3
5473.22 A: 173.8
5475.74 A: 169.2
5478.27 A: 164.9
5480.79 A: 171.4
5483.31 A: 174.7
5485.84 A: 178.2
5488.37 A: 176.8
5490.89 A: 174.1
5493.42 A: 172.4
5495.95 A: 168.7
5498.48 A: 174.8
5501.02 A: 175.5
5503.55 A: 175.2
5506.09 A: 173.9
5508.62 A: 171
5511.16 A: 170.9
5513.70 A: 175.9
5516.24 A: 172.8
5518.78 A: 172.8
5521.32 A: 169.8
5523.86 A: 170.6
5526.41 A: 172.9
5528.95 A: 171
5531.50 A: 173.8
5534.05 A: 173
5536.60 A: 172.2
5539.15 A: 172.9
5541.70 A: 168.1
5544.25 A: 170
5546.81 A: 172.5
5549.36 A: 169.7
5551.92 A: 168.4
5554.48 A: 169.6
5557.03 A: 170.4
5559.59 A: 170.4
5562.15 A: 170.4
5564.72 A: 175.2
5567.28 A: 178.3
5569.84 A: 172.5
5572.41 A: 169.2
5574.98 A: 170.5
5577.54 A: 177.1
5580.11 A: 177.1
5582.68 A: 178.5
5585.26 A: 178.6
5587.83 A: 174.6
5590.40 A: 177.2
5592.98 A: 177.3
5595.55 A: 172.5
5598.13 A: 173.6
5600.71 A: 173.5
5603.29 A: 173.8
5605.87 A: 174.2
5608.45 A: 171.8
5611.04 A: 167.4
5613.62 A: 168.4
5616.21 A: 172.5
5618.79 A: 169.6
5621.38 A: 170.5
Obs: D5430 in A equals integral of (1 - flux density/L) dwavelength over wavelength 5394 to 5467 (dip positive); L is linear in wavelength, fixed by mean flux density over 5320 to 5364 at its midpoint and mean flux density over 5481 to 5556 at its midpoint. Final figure 3.0 A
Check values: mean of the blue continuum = 204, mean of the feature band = 180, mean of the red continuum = 172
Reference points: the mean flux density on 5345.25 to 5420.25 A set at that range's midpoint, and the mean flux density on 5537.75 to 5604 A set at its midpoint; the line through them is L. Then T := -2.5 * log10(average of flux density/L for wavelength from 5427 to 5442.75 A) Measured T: 0.04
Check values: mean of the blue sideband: 192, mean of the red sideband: 173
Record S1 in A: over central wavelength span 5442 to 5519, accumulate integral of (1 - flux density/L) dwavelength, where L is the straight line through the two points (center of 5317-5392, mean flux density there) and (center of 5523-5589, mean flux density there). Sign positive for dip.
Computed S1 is 3.78 A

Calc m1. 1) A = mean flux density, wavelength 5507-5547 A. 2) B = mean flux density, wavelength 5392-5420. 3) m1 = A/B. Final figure 0.9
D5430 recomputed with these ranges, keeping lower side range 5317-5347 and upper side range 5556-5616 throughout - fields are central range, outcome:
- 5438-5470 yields 2.6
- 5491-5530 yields 2.3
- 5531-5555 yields 1.1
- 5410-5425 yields 1.1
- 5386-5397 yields 0.4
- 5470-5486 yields 1.3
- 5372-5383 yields 0.5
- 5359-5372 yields 0.4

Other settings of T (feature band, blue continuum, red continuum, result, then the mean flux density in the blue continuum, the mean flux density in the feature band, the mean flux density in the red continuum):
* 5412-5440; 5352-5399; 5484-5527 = 0.032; 194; 181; 173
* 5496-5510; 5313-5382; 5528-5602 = 0.048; 202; 174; 173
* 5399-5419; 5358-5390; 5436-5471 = 0.010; 194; 185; 176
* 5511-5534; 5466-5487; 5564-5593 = 0.014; 174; 172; 175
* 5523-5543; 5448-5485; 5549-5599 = 0.012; 174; 172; 174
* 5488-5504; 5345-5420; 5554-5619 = 0.048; 192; 174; 173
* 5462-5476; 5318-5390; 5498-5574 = 0.038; 200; 176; 172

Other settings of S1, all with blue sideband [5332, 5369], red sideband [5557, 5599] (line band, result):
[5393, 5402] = 0.2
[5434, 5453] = 1.3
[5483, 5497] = 0.8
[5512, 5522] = 0.5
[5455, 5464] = 0.7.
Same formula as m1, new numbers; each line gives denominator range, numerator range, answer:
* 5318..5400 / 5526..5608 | 0.87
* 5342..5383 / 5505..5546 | 0.87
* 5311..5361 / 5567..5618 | 0.84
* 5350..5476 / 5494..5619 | 0.93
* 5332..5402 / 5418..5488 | 0.90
